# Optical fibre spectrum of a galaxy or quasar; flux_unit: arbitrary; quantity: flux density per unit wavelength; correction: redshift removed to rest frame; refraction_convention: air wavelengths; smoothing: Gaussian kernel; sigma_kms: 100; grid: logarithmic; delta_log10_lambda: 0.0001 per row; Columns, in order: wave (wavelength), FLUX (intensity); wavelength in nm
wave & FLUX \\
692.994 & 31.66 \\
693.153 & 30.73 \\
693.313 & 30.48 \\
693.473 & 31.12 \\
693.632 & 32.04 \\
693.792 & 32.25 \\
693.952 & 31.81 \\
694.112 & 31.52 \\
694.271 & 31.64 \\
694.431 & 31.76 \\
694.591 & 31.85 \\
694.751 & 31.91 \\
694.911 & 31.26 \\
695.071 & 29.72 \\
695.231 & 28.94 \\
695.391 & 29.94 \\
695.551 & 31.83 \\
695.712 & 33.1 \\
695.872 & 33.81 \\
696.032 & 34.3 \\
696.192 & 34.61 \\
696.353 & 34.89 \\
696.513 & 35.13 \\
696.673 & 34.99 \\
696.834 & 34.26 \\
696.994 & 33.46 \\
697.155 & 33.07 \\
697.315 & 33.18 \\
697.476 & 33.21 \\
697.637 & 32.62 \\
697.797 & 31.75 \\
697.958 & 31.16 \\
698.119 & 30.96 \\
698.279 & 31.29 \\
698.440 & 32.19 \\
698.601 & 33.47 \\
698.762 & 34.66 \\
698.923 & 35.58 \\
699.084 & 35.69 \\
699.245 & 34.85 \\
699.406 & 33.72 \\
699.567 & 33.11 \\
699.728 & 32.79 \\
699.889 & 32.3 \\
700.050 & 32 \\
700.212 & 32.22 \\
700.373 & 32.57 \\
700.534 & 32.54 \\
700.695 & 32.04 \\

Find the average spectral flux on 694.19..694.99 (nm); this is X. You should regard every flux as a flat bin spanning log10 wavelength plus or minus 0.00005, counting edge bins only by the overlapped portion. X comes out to 31.7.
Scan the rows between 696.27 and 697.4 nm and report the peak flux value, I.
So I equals 35.13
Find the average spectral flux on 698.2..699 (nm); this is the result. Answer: 33.4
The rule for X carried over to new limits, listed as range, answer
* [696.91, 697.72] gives 33.1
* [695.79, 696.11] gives 34.1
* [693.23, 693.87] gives 31.5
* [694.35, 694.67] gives 31.8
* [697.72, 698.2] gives 31.3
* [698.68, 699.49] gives 34.9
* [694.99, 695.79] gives 30.7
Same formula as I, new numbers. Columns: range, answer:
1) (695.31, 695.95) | 33.81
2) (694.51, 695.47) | 31.91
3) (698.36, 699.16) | 35.69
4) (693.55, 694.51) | 32.25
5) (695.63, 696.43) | 34.89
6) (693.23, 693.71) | 32.04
